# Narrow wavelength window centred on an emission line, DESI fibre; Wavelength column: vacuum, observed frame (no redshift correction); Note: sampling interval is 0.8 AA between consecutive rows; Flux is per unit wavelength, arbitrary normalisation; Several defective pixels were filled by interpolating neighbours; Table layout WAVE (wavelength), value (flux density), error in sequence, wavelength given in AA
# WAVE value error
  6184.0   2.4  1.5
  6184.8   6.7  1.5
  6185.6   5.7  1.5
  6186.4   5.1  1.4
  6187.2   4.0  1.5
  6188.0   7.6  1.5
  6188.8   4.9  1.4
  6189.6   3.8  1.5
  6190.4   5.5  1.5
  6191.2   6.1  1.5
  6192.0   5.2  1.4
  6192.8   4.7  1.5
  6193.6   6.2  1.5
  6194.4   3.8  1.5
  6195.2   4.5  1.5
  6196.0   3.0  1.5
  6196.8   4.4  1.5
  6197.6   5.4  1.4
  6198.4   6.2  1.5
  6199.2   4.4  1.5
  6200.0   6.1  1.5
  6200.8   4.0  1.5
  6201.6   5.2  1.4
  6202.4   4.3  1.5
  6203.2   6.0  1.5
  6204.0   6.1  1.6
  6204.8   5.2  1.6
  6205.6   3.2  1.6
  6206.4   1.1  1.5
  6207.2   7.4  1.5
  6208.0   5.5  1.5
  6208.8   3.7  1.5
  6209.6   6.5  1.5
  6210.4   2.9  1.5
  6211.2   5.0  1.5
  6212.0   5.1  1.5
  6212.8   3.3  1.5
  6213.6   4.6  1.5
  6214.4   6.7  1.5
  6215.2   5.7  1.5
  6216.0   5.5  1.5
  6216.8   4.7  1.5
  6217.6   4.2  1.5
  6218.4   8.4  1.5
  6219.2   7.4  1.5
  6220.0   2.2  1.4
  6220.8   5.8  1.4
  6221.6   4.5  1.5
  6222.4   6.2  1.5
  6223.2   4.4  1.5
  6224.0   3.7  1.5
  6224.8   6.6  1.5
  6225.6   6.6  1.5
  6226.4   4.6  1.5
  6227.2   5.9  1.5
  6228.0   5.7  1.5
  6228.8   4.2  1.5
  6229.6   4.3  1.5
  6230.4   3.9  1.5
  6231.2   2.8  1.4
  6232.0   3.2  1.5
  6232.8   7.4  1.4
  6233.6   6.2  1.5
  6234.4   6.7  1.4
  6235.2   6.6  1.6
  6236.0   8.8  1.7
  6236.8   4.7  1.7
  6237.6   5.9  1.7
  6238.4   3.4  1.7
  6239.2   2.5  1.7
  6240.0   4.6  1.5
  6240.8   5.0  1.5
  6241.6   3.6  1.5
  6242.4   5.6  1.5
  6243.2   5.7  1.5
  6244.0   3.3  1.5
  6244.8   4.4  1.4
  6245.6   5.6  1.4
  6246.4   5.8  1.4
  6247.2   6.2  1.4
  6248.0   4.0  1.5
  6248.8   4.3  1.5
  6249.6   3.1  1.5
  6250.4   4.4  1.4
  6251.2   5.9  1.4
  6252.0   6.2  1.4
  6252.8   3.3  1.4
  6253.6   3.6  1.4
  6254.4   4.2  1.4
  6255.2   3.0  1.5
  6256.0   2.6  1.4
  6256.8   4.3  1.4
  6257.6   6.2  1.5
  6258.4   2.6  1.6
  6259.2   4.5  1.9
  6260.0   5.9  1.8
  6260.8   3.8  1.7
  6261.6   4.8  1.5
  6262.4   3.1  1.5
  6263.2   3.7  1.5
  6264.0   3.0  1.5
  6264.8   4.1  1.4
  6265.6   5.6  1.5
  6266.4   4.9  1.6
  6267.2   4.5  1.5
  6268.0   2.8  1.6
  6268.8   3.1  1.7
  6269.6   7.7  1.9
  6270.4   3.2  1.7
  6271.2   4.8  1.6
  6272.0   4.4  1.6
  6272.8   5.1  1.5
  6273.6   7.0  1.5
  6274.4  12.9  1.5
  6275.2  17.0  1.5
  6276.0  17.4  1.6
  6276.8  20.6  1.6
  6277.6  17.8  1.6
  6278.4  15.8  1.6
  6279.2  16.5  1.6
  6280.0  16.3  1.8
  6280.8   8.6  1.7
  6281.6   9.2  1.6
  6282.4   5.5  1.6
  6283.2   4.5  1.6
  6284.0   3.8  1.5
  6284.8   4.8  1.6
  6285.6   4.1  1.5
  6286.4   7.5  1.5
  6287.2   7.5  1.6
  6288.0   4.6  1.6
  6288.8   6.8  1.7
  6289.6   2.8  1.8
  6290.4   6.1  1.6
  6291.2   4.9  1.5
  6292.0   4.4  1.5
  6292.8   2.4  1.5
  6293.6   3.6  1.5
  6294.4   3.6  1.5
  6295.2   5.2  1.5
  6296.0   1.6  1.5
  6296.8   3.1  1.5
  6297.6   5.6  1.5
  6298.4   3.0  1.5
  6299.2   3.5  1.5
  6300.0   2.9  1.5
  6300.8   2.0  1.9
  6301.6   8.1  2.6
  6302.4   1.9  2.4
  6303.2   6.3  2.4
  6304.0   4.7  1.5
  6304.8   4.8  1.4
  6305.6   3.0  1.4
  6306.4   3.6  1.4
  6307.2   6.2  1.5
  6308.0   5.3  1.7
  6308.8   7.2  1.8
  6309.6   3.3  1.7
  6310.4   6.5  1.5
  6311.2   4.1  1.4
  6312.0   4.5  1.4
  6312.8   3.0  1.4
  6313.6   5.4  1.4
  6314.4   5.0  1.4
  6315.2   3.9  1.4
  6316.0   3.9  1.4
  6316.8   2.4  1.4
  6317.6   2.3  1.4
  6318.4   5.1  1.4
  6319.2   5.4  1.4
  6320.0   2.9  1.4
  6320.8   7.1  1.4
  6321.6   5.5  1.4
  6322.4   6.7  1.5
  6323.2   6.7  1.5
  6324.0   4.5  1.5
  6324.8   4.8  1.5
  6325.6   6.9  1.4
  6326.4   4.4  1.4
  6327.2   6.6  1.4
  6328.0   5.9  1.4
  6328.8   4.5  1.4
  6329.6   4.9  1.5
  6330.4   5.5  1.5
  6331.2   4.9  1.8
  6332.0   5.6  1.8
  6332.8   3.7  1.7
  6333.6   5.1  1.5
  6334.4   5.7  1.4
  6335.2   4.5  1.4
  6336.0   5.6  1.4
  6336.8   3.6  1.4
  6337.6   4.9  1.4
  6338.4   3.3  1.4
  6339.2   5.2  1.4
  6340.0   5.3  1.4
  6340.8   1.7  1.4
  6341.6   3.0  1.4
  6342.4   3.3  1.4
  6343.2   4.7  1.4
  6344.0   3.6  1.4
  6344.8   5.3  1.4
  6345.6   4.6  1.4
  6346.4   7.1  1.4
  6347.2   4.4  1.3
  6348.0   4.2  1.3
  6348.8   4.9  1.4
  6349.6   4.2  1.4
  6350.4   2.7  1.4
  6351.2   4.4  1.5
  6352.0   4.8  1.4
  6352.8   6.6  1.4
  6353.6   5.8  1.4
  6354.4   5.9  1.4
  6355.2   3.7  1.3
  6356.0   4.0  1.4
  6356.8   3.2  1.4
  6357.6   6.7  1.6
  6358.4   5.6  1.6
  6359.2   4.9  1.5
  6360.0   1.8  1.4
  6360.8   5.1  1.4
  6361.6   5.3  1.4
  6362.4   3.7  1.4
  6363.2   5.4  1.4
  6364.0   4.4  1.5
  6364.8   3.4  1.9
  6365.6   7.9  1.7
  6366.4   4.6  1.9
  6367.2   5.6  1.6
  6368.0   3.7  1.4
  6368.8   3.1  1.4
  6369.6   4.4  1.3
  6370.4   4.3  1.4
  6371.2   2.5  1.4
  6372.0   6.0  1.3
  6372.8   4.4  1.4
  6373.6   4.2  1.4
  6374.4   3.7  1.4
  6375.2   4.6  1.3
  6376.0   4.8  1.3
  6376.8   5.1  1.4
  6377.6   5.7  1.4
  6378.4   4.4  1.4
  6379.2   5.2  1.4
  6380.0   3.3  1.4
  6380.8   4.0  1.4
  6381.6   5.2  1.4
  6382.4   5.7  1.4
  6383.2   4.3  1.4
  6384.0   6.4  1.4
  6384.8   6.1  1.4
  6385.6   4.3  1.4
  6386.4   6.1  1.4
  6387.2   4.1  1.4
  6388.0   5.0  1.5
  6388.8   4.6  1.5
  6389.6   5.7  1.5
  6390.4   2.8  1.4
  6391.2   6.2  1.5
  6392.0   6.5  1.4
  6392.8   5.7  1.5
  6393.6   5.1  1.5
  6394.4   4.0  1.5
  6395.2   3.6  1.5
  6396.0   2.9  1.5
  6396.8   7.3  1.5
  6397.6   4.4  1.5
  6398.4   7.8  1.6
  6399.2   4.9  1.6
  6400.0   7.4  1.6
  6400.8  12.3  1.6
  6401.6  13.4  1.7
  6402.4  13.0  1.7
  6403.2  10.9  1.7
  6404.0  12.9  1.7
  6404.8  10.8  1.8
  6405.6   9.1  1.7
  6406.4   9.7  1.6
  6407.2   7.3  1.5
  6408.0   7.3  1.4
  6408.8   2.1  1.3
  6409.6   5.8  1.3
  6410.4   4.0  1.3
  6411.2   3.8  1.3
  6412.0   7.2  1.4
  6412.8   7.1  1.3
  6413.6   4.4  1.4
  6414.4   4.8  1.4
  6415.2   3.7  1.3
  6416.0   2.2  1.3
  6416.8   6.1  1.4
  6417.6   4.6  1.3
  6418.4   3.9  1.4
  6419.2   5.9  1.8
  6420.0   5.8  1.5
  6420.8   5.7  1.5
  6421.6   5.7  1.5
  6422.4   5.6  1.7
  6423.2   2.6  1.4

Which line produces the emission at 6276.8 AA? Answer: H-beta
